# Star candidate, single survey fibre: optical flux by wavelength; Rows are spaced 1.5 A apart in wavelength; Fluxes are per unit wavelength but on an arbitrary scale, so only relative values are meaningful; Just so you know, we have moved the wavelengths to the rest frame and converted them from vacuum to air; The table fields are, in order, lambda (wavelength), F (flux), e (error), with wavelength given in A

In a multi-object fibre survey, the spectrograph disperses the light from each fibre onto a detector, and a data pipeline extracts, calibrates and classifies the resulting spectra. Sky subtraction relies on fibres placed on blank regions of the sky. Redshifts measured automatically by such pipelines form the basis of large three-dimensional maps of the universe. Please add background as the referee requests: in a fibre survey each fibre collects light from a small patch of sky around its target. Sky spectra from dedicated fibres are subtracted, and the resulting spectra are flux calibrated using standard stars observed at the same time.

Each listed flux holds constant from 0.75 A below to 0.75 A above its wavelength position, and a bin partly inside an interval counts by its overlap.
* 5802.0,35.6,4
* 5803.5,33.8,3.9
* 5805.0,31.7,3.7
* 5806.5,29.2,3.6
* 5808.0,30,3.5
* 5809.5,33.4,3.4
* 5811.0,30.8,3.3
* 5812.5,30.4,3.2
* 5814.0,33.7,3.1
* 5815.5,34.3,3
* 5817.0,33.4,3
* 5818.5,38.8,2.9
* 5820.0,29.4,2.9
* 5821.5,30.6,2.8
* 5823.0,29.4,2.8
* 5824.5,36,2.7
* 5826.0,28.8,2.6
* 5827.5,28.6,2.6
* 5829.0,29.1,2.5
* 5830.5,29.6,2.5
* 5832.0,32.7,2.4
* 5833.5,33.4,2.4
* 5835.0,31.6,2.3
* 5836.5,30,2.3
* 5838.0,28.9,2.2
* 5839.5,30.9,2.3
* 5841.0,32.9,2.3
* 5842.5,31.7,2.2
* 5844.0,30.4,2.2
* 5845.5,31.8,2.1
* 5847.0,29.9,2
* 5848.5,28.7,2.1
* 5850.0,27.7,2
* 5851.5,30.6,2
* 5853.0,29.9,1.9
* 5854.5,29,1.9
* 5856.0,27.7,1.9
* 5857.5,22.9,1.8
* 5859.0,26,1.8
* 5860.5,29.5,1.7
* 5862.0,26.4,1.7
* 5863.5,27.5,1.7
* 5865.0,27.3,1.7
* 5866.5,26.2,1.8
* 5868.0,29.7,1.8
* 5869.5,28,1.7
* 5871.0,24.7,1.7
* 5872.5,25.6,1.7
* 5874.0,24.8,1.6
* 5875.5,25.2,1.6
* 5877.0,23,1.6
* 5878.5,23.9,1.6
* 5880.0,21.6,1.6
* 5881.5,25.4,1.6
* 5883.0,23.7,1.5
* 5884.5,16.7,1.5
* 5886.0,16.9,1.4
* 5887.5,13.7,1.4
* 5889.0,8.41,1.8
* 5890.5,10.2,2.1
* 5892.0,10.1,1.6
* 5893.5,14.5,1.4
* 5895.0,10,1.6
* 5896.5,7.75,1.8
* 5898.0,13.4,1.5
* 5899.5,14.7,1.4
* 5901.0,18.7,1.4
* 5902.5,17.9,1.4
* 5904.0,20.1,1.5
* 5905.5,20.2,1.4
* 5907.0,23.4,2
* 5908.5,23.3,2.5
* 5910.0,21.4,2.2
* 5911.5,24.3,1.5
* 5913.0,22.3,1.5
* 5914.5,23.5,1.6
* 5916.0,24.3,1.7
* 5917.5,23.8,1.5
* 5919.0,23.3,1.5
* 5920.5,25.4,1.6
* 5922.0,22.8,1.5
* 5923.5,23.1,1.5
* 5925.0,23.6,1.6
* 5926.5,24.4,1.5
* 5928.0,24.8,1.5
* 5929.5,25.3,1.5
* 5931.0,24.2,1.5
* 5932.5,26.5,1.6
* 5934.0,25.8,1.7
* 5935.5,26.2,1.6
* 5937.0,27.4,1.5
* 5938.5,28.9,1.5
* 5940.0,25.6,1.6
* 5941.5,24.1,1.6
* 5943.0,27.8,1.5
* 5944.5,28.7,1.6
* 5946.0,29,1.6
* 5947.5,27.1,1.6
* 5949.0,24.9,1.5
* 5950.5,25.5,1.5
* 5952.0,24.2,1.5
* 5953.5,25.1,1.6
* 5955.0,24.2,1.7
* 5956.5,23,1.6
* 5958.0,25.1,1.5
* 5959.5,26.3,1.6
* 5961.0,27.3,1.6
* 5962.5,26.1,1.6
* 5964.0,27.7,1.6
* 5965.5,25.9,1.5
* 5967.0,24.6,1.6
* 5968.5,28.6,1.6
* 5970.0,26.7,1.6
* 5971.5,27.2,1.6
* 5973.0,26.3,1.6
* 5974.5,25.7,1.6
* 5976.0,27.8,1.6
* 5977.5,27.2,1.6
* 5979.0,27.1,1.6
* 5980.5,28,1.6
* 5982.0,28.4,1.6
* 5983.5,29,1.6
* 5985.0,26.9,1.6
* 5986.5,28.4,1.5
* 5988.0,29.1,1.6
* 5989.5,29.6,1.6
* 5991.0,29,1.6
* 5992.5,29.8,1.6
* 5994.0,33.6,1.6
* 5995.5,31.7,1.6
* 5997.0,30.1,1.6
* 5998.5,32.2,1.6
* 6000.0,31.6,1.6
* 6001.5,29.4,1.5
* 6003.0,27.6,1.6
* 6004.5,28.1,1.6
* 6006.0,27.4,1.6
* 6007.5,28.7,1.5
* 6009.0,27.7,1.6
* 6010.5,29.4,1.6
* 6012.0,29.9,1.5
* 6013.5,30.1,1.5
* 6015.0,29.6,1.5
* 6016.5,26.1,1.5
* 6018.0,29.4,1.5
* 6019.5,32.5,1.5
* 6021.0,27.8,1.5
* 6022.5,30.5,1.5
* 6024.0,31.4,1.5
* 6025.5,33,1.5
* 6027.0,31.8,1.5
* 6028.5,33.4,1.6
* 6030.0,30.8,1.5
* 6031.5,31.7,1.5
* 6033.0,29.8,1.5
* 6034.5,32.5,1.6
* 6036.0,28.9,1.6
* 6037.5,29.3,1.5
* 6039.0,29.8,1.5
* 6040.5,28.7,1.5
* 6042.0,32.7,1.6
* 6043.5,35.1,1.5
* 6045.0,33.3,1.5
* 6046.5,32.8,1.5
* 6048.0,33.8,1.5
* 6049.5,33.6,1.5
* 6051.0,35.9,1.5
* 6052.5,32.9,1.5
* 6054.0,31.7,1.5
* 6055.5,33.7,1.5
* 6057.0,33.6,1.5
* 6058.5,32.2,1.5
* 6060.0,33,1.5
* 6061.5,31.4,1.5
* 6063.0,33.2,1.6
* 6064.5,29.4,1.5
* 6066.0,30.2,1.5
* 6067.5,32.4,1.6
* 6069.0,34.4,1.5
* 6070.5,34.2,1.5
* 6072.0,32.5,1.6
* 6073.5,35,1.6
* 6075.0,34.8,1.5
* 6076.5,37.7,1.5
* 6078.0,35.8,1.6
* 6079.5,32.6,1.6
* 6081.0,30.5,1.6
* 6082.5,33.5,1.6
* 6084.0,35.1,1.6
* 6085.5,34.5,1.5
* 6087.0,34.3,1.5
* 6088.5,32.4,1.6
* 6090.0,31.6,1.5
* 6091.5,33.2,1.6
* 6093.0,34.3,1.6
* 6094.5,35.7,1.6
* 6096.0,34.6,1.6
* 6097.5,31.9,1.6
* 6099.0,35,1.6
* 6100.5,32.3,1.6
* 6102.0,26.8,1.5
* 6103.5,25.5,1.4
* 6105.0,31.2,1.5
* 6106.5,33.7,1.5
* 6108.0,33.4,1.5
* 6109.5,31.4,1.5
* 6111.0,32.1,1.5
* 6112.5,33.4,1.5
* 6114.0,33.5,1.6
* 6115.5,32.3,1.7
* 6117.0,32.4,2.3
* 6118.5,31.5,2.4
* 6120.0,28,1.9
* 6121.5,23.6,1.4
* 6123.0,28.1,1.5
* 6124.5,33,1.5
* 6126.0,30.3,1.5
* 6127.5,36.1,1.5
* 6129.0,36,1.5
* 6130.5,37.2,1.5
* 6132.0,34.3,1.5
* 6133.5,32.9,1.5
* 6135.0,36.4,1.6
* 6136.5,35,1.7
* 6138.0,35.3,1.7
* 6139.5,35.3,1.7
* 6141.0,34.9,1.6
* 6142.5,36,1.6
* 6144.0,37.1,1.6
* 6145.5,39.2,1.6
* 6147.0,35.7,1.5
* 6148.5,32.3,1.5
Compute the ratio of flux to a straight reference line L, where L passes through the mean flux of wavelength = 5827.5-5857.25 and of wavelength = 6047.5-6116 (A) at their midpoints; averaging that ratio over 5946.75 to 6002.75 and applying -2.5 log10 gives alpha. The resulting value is 0.152 mag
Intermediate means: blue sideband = 30.2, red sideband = 33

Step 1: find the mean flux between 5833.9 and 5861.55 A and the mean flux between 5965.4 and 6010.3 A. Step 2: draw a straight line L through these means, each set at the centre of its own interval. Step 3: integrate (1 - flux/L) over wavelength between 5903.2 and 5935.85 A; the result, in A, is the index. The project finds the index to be 5.9 A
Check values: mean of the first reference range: 29.5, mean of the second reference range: 28.5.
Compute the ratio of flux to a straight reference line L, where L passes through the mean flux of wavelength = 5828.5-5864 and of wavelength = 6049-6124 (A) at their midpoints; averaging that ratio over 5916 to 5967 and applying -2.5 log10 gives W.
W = 0.20 mag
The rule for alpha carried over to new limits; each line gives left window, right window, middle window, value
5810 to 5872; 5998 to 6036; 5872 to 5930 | 0.435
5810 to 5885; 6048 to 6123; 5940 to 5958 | 0.181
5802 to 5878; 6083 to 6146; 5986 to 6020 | 0.076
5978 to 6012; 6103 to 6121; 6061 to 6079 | -0.093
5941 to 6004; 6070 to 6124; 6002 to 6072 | -0.039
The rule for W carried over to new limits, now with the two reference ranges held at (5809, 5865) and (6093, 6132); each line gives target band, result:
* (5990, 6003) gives 0.022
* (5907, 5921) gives 0.297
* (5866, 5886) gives 0.256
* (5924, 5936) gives 0.230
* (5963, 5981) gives 0.162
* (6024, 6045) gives 0.006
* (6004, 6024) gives 0.084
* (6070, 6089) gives -0.074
